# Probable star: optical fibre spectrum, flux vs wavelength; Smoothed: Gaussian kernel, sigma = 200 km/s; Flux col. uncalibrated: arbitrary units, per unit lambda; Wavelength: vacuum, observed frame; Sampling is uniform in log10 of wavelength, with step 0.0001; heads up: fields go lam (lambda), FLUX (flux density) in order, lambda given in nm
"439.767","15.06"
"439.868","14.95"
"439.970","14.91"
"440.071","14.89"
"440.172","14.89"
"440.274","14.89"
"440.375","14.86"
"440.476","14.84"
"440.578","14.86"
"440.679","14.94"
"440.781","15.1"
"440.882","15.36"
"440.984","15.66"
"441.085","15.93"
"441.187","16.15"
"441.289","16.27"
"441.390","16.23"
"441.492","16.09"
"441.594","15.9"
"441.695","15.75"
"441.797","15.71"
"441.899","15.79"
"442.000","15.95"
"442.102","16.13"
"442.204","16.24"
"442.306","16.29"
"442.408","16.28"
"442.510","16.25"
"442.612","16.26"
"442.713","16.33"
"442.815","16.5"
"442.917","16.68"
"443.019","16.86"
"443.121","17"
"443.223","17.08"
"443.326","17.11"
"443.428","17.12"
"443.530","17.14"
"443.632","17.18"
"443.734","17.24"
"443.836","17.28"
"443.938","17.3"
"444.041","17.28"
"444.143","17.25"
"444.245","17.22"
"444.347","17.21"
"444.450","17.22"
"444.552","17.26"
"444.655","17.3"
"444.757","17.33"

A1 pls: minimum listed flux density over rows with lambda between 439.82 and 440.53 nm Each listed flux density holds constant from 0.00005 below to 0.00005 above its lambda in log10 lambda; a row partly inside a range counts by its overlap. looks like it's 14.84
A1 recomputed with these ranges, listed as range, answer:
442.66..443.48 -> 16.33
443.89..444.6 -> 17.21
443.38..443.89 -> 17.12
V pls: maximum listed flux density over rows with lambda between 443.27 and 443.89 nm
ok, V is 17.28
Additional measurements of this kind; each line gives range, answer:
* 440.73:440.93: 15.36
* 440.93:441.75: 16.27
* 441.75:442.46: 16.29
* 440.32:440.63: 14.86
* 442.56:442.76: 16.33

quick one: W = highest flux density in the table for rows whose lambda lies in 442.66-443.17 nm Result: 17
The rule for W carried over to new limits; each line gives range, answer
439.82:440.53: 14.95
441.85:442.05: 15.95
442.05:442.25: 16.24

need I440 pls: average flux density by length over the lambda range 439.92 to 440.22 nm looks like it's 14.9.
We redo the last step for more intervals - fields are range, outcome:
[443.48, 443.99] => 17.2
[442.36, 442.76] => 16.3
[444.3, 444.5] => 17.2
